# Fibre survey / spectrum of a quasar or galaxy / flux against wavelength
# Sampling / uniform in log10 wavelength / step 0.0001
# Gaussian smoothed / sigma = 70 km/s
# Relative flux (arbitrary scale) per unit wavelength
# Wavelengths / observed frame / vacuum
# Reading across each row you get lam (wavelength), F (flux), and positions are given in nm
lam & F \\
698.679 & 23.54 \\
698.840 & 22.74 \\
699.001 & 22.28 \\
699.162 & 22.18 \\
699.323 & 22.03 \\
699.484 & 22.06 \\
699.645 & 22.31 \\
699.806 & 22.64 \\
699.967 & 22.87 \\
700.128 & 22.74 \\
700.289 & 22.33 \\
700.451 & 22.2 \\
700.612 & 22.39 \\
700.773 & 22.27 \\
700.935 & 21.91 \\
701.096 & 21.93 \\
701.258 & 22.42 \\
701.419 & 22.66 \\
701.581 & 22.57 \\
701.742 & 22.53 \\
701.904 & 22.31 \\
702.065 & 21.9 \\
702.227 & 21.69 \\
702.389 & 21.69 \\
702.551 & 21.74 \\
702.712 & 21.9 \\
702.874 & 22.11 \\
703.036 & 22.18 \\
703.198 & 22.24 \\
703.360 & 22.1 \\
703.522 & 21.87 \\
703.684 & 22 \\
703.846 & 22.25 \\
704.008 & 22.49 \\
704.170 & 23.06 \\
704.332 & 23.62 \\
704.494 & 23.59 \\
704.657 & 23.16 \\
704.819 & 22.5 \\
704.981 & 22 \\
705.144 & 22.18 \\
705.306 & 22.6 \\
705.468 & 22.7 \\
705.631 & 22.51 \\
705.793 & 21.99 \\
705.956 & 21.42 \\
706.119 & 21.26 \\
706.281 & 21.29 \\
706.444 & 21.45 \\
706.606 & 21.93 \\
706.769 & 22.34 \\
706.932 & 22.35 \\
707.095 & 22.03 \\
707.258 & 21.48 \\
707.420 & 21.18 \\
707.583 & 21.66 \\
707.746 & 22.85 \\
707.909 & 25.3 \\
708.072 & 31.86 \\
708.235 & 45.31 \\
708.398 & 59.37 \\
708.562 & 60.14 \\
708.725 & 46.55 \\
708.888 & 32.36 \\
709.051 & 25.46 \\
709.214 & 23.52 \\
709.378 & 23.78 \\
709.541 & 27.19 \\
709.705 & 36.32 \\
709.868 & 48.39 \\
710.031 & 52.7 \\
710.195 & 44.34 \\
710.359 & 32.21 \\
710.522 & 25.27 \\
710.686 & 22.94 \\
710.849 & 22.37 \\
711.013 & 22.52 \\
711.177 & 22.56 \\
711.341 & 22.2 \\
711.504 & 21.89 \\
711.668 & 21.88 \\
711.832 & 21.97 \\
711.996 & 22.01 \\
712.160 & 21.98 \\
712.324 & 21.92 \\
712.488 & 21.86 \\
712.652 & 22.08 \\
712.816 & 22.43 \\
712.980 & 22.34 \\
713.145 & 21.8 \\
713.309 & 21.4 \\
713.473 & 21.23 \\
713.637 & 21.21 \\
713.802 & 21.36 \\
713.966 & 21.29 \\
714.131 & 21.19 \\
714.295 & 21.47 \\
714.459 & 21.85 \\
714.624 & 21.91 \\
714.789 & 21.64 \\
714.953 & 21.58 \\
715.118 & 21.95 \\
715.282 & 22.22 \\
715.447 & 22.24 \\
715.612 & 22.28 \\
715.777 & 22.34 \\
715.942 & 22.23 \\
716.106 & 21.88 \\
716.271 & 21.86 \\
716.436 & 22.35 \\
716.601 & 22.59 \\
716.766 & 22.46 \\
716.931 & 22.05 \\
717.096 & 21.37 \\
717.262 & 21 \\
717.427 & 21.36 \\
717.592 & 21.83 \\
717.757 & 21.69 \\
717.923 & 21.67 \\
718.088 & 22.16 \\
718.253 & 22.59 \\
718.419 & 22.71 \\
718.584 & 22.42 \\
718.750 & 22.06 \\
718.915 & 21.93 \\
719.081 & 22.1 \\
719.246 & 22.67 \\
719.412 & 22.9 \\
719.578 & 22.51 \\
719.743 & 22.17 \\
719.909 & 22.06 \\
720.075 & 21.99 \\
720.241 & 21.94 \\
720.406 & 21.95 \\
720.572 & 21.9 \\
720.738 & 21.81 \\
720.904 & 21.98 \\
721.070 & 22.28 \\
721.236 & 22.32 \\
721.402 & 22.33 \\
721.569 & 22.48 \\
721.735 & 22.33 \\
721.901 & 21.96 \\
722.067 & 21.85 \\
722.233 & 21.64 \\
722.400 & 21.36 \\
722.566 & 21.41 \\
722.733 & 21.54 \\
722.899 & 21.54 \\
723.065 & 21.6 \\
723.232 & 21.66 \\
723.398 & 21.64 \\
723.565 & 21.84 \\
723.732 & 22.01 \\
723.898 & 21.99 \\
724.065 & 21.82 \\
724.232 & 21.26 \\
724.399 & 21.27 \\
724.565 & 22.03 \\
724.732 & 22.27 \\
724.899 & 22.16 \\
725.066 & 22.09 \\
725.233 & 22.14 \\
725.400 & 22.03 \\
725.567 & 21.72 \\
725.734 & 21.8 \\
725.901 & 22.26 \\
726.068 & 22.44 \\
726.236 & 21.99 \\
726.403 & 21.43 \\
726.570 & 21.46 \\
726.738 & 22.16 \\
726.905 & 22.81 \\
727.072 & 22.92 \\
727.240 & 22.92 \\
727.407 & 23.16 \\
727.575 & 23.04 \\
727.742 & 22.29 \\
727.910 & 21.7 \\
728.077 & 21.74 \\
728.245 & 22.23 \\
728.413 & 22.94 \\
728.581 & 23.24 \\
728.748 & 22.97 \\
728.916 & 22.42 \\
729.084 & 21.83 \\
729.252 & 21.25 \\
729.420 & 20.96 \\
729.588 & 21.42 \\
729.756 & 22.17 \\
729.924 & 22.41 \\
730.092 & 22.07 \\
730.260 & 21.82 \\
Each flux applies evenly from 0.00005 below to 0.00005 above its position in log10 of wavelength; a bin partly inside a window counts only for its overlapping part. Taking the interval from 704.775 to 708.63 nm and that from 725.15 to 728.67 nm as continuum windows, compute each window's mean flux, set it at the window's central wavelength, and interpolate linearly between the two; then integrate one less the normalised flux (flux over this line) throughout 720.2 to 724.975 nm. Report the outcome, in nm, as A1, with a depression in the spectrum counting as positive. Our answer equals 0.28 nm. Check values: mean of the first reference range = 26.6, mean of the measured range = 21.9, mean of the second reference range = 22.3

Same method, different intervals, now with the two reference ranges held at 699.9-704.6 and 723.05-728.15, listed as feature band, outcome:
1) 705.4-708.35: -0.27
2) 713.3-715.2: 0.06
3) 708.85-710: -0.50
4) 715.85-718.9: 0.02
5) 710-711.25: -0.42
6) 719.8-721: 0.01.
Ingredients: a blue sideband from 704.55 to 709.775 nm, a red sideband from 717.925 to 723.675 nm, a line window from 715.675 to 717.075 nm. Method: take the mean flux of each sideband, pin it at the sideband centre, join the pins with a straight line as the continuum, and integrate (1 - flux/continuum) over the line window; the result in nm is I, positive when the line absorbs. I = 0.094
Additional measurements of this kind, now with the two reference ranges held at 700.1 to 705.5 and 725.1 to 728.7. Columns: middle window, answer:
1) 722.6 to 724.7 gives 0.06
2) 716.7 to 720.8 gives 0.05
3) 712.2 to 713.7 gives 0.03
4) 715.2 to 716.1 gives 0.00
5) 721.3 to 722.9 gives 0.03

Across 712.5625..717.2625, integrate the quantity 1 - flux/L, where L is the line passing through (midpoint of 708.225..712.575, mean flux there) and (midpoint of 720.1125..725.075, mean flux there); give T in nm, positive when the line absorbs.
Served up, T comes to 0.99 nm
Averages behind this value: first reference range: 31.2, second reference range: 21.9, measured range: 21.9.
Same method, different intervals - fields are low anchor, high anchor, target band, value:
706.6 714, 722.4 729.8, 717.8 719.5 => 0.169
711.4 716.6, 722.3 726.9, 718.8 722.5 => -0.045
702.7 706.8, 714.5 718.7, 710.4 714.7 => -0.007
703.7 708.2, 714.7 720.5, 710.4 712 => -0.020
